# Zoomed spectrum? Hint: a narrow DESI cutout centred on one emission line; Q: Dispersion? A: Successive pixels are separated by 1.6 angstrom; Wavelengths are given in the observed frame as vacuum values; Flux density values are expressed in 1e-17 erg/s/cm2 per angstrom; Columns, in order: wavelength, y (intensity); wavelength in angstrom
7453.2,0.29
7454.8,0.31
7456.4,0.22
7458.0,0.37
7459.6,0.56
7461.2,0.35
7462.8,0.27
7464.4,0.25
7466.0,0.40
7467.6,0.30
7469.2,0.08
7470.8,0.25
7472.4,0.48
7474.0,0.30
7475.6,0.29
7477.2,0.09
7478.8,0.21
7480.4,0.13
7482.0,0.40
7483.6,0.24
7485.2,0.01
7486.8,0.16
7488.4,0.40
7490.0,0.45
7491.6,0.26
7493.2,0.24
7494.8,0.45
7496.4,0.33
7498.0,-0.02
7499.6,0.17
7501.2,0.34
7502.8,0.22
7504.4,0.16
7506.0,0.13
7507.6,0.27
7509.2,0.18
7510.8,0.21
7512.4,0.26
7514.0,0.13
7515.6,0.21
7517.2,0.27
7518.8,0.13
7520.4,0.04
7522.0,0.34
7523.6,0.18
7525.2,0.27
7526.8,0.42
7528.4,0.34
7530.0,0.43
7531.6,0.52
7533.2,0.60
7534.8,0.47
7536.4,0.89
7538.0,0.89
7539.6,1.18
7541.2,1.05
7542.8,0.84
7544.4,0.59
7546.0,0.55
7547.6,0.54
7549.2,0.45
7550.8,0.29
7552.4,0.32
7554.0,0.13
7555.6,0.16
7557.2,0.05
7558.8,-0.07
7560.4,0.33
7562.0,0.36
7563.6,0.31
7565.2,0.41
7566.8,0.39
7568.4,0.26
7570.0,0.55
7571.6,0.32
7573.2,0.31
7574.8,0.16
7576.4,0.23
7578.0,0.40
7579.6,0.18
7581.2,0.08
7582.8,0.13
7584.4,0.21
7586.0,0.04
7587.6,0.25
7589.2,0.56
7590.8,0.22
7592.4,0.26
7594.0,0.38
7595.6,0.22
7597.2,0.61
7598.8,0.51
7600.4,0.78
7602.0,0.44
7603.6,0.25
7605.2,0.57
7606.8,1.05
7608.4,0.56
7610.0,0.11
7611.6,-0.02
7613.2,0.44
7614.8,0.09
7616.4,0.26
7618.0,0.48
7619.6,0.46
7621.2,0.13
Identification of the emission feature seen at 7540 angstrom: [O II] 3727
